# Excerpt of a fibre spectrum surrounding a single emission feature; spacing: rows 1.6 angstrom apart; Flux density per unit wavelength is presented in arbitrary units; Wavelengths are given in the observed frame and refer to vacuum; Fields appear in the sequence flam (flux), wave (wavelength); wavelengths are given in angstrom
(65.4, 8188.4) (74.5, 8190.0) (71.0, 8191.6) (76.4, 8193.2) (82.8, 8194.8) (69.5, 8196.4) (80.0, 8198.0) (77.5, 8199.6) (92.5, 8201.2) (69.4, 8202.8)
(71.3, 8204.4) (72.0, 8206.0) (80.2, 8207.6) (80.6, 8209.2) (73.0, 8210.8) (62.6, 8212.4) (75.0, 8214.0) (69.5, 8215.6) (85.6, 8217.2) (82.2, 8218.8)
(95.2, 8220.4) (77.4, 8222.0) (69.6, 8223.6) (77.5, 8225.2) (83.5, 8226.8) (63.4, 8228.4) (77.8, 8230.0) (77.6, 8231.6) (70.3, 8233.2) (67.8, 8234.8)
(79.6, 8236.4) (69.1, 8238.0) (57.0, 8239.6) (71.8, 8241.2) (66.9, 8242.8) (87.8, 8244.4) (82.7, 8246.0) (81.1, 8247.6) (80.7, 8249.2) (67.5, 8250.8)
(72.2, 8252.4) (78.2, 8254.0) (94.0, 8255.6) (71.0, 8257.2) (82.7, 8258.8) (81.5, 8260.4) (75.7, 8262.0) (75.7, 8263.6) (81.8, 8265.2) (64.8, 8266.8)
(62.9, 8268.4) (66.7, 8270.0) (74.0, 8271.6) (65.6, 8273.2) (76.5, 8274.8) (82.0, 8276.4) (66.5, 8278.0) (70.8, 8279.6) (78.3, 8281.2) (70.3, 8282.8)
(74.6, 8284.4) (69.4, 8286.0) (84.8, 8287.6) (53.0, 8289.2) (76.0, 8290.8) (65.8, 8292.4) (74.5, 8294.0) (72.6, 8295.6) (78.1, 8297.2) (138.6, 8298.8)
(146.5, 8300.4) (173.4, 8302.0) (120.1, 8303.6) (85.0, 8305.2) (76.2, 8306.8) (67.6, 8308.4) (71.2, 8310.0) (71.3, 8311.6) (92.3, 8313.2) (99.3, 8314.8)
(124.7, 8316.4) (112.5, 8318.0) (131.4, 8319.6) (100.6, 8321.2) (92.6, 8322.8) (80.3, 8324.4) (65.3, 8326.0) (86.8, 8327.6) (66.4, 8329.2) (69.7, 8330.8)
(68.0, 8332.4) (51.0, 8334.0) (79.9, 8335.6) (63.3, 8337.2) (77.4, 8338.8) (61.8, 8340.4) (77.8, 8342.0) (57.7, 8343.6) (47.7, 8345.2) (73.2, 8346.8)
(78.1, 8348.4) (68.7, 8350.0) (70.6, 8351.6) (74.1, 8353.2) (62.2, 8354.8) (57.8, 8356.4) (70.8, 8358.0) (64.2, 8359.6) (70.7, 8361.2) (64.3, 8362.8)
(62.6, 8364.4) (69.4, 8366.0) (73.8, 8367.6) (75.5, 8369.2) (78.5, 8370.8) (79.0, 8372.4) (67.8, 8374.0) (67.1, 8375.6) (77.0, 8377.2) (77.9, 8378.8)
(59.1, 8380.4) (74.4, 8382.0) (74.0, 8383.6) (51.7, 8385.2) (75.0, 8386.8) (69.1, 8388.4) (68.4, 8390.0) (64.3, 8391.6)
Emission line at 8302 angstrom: [S II]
